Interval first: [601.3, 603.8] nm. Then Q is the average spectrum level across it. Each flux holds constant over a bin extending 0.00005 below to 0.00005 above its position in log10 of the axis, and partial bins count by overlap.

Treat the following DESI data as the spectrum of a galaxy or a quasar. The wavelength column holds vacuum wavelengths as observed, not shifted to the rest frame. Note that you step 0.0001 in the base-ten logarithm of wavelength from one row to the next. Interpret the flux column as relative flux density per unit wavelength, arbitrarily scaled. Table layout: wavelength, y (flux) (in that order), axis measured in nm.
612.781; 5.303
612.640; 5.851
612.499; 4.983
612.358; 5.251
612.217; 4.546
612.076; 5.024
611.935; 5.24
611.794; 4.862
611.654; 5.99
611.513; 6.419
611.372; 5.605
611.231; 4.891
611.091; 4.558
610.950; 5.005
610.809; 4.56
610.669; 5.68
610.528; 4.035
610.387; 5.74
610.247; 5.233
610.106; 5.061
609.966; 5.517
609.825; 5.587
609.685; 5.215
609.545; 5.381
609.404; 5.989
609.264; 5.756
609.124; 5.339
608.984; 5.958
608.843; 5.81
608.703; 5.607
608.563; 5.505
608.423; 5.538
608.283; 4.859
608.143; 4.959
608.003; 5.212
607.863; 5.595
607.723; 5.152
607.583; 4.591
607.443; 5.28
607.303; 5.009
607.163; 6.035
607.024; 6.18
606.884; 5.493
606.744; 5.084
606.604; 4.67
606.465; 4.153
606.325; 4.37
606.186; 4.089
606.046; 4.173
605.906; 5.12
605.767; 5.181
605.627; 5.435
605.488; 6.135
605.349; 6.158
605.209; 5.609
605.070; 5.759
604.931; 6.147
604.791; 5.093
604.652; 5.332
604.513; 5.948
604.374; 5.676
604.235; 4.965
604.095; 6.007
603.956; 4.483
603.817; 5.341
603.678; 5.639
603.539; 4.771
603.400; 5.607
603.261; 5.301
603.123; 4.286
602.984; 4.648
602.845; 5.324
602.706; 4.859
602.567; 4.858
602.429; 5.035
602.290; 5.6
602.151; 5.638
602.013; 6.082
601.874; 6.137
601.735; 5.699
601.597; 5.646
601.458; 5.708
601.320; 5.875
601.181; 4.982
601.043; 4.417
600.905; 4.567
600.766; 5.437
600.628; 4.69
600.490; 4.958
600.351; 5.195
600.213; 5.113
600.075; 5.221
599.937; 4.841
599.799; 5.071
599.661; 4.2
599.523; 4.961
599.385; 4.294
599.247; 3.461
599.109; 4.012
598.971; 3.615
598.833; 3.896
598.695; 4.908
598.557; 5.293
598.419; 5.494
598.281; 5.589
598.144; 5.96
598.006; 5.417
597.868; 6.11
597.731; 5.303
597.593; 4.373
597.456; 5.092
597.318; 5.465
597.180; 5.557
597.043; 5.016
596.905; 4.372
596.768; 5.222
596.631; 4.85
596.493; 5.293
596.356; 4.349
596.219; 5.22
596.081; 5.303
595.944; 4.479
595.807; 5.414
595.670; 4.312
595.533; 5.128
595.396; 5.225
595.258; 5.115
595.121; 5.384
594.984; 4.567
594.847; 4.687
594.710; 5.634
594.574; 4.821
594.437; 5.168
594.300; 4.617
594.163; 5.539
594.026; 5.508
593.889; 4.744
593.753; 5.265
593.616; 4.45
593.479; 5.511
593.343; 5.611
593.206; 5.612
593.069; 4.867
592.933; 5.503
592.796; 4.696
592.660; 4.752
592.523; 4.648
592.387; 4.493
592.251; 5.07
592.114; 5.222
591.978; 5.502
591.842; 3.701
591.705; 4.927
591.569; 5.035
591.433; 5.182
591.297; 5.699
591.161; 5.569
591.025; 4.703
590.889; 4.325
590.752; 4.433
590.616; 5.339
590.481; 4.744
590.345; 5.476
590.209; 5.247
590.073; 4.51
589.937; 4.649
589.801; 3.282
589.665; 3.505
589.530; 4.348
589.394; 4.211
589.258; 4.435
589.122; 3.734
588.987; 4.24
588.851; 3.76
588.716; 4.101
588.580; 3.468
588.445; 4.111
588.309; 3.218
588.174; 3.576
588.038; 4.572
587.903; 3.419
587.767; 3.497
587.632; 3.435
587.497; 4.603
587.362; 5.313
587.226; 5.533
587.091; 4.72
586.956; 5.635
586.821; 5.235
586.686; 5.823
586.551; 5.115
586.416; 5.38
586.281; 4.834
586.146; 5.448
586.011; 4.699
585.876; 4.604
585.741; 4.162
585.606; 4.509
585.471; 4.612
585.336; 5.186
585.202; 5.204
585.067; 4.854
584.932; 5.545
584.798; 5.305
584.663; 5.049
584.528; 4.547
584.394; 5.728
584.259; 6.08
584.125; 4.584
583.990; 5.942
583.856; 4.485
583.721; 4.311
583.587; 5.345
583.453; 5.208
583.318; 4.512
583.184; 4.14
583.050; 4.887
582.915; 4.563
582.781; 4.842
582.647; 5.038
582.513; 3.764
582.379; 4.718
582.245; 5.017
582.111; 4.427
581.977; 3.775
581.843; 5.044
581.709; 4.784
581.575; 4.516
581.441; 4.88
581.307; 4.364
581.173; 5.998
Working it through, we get 5.36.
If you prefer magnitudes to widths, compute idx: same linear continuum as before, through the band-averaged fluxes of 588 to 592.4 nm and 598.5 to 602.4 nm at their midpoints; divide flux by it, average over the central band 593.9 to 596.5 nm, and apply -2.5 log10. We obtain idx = -0.066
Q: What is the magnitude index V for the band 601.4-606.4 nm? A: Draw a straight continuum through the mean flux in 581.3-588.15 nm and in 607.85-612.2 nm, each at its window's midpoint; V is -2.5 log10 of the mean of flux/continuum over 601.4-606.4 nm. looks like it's -0.02 mag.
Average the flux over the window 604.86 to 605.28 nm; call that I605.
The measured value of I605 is 5.83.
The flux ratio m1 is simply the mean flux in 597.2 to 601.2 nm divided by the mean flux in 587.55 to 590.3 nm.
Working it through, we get 1.2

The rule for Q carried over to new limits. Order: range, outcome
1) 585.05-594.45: 4.72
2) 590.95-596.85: 5.04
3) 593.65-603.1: 5.05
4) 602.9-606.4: 5.25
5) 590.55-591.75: 5.02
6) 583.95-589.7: 4.65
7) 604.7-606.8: 5.15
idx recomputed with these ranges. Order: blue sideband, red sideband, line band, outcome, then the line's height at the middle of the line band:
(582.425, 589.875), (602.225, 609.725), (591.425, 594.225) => -0.042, 4.84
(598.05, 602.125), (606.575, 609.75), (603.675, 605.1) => -0.050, 5.23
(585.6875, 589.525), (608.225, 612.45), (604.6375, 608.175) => -0.012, 5.18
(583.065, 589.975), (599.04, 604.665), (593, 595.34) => -0.055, 4.87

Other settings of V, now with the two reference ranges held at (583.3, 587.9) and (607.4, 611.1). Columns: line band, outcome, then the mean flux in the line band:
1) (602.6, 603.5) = 0.046 mag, 4.99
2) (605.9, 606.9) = 0.153 mag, 4.57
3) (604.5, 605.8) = -0.088 mag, 5.68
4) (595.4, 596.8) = 0.031 mag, 4.96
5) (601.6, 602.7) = -0.070 mag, 5.54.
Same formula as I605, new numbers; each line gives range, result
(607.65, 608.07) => 5.31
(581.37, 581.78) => 4.72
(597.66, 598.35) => 5.67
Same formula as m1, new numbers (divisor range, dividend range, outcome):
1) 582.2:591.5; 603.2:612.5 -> 1.13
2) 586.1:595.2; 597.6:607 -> 1.08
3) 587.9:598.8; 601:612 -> 1.10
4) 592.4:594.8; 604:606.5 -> 1.04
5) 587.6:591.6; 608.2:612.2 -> 1.23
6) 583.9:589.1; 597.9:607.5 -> 1.09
